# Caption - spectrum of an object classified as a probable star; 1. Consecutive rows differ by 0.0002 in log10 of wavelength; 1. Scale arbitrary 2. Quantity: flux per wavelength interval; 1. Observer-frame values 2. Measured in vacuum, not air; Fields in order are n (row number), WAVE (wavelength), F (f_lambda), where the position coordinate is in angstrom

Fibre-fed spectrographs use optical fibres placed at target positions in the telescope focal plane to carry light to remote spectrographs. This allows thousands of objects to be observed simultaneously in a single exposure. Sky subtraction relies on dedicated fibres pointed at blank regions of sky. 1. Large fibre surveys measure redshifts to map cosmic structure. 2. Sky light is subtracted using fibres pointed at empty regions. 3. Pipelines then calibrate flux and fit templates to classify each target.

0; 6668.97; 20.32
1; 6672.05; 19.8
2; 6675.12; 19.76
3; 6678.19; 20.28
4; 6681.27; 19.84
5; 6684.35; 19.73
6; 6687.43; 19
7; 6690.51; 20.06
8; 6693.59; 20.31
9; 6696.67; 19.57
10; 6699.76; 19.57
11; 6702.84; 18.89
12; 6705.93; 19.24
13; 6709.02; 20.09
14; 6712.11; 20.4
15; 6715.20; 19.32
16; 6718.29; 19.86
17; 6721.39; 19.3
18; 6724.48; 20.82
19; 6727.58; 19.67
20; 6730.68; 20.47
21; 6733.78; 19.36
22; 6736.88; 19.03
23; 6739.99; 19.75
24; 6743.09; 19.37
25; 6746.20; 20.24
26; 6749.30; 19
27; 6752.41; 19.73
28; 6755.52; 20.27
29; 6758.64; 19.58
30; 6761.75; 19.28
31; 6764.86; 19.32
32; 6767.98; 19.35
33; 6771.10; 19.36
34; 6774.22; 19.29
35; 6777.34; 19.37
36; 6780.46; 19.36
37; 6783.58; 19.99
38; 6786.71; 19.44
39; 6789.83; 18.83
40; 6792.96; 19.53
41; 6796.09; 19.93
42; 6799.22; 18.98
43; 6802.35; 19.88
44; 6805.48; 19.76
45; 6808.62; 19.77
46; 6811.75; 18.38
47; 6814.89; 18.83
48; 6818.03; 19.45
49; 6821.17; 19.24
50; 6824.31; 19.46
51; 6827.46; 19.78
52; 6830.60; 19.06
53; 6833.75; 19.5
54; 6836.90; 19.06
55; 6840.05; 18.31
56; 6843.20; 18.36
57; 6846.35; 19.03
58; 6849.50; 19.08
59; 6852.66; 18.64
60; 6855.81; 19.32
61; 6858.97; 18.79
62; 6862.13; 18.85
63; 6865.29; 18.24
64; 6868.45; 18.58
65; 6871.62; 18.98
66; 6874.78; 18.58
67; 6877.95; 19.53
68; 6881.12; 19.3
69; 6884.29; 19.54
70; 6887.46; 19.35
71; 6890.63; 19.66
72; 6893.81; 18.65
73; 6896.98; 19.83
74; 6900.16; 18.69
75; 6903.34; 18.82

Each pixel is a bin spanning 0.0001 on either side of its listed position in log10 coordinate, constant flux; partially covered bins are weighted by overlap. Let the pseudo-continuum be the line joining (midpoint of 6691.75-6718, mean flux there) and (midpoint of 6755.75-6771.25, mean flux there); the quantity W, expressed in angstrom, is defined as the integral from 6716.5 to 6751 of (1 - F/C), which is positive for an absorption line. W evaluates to -0.2 angstrom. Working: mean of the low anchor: 19.7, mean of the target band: 19.7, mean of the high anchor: 19.4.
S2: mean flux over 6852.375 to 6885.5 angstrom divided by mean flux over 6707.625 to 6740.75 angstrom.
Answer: 0.96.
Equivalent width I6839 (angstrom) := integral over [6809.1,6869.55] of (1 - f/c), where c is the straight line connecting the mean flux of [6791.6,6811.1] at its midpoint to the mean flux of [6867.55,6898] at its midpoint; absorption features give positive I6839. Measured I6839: 1.39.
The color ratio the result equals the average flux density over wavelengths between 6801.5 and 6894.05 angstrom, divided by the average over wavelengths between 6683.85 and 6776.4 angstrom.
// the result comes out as 1.0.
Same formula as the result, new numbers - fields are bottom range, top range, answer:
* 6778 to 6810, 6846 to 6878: 0.96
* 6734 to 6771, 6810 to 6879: 0.97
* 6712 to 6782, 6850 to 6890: 0.97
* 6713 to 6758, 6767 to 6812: 0.99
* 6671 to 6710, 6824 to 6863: 0.96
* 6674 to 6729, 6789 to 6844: 0.97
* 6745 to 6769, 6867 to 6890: 0.98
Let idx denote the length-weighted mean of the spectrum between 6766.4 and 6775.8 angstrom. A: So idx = 19.3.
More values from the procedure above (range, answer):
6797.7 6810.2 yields 19.6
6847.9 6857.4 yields 19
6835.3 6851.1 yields 18.8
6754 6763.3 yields 19.7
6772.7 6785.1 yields 19.5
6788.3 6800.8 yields 19.3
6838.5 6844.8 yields 18.3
